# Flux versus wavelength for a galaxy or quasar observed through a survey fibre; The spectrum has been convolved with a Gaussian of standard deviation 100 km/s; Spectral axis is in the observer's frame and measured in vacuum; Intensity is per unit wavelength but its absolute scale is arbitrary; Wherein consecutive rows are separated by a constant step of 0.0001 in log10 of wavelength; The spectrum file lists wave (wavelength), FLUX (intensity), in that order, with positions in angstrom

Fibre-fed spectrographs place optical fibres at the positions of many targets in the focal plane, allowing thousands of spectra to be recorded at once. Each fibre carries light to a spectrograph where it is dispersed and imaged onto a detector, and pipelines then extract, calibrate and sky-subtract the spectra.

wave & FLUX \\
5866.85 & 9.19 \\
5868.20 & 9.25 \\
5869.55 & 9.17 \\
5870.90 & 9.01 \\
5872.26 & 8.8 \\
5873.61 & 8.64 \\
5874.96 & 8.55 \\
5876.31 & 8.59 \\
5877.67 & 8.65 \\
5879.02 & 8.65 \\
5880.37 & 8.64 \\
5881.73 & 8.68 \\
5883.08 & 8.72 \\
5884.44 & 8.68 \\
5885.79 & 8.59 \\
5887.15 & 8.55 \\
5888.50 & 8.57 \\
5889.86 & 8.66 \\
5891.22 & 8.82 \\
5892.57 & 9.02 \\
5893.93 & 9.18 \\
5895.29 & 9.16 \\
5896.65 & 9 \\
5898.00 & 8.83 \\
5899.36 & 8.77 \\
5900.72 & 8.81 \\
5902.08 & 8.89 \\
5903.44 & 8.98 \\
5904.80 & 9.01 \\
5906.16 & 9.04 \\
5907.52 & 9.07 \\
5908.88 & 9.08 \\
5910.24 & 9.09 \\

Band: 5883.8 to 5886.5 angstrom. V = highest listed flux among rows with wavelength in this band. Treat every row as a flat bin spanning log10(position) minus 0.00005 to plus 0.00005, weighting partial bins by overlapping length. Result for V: 8.68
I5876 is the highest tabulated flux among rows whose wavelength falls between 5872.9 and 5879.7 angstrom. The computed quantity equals 8.65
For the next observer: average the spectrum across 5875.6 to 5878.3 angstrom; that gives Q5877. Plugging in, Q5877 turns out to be 8.61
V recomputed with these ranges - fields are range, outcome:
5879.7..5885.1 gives 8.72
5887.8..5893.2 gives 9.02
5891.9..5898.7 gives 9.18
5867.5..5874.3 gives 9.25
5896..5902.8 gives 9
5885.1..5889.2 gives 8.59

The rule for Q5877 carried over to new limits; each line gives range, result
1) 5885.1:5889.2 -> 8.58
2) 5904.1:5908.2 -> 9.04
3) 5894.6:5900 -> 8.94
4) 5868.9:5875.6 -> 8.83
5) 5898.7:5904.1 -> 8.86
